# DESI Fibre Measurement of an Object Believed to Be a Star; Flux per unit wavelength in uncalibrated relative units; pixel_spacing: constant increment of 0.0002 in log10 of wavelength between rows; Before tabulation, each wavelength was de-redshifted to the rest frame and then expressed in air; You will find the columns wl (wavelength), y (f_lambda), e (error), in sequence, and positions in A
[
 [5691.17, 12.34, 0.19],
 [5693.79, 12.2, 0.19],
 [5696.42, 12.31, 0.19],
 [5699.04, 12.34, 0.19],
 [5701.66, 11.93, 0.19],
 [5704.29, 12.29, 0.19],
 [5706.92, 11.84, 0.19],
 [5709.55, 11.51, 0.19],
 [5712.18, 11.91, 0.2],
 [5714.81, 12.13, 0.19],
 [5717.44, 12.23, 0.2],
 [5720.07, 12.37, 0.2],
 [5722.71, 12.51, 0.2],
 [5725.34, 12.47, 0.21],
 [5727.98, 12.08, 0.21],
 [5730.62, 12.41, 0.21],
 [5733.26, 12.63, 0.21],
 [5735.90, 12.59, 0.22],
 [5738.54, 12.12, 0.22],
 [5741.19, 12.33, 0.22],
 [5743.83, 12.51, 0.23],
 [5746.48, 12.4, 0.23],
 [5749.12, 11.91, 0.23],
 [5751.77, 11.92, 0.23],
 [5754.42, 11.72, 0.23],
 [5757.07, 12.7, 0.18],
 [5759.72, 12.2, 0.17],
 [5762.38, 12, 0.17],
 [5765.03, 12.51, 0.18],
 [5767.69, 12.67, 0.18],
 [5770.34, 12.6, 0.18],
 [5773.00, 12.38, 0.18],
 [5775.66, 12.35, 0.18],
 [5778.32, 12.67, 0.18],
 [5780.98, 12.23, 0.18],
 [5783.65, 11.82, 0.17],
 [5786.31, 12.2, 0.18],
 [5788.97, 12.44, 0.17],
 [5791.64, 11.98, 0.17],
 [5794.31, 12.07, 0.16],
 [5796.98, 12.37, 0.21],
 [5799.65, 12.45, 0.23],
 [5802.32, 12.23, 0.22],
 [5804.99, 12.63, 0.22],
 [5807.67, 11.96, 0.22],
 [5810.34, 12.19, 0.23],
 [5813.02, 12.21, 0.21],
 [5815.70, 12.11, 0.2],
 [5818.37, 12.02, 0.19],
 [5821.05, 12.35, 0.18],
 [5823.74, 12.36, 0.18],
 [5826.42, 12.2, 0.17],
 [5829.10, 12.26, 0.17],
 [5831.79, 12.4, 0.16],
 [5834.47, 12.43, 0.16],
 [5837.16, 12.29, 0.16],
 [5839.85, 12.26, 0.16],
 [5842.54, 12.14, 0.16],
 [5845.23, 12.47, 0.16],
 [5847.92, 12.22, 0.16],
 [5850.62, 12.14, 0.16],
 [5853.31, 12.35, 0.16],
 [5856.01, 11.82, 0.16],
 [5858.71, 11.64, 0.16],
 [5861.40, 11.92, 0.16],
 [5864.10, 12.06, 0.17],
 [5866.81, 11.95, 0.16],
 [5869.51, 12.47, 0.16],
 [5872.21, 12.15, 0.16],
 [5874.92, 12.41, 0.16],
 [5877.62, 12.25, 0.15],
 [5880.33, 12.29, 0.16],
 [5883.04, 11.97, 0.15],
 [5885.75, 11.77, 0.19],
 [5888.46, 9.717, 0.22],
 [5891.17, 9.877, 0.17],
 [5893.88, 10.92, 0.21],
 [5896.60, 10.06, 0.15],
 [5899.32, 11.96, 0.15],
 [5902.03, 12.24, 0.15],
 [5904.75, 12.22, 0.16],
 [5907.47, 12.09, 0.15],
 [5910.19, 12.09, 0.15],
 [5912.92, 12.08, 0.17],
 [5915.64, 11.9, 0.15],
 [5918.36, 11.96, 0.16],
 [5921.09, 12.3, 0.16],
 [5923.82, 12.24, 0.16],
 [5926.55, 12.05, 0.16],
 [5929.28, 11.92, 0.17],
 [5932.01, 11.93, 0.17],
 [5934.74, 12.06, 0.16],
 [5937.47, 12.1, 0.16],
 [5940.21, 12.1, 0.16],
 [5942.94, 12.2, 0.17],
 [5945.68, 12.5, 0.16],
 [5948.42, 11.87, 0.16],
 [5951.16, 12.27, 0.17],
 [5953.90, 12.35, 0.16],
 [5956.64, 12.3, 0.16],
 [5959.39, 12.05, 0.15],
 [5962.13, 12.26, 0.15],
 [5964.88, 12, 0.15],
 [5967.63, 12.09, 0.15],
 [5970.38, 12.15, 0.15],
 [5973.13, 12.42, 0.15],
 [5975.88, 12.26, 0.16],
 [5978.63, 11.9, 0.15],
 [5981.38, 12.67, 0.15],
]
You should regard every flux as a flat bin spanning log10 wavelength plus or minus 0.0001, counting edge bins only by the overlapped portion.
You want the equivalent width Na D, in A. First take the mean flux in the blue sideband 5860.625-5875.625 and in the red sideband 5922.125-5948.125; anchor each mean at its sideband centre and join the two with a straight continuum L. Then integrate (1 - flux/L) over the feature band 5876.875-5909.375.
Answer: 1.9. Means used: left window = 12.2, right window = 12.1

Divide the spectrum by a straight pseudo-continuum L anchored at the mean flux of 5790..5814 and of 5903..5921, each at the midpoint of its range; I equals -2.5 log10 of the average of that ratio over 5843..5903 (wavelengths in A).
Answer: 0.03 mag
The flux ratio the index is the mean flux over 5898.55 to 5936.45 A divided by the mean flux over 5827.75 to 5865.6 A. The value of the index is 0.99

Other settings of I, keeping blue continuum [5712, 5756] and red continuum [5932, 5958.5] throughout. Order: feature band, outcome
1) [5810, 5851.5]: -0.003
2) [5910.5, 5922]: 0.013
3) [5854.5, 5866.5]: 0.031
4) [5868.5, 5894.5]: 0.056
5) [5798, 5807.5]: -0.012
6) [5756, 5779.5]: -0.018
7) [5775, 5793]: 0.001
